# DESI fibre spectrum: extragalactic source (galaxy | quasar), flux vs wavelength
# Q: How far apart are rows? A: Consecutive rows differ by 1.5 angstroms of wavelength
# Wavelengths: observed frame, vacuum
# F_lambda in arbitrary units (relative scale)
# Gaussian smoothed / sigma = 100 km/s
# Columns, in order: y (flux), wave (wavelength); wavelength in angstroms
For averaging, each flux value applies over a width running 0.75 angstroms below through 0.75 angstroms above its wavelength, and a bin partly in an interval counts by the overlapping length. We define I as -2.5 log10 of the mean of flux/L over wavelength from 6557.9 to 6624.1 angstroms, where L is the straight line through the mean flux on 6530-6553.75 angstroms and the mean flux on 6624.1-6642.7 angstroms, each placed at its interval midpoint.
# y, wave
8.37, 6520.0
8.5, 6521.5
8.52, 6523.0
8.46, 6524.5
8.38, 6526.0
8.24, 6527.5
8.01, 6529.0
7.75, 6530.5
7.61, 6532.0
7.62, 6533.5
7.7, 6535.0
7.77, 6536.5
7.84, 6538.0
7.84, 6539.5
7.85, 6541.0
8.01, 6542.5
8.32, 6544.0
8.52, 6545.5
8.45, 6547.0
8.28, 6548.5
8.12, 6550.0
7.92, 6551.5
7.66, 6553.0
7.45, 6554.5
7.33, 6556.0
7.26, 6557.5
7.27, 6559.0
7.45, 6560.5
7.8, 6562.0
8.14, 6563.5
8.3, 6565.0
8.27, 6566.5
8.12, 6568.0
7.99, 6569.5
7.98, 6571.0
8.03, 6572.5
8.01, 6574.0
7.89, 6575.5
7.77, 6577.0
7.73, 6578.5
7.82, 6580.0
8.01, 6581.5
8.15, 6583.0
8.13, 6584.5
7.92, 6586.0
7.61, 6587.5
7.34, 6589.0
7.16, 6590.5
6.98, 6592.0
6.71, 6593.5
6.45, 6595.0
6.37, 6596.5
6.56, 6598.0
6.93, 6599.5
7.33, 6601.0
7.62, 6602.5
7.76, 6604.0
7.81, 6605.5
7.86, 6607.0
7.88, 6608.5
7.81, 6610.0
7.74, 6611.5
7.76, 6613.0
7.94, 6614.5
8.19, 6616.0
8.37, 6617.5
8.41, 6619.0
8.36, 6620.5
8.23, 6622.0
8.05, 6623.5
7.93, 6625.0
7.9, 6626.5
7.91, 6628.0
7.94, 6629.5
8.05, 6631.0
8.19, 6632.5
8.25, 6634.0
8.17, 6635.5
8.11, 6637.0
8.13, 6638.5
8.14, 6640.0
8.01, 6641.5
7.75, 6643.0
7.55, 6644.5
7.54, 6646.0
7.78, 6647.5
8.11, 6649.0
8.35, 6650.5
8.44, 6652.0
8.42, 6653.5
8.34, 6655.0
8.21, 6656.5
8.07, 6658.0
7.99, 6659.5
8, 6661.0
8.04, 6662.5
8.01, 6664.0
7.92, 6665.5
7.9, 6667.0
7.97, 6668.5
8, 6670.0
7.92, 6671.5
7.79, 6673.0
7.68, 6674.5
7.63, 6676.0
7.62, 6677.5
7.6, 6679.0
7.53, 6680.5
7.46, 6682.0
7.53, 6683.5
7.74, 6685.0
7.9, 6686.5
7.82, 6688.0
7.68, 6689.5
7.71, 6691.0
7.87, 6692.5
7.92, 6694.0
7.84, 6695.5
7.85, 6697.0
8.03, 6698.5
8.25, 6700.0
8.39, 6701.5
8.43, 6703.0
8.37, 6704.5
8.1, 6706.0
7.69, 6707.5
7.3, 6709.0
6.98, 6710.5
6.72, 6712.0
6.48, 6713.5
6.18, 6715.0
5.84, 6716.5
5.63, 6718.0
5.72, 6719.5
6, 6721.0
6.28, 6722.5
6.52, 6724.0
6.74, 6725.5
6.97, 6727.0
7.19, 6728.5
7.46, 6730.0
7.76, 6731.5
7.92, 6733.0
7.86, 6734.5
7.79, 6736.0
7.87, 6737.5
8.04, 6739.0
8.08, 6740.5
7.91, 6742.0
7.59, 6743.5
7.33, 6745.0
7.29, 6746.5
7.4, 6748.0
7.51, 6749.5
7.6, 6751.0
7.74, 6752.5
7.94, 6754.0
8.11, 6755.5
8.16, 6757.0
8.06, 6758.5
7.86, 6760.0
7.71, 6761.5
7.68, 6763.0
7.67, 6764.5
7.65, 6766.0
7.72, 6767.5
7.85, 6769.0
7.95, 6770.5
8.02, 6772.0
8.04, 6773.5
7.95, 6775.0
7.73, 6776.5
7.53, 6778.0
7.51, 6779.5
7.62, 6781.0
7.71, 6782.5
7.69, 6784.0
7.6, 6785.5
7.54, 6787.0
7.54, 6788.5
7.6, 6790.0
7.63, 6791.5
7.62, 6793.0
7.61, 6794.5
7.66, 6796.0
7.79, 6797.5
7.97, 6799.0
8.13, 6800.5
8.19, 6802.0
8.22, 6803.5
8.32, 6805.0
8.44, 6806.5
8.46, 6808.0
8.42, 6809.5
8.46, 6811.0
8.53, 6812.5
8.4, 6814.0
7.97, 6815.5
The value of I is 0.04 mag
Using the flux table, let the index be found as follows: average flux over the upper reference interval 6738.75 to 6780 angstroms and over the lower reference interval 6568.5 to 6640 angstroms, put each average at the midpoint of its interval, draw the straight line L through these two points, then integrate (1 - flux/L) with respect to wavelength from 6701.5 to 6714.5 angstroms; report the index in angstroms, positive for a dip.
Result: 0.40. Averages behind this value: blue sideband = 7.78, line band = 7.53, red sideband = 7.77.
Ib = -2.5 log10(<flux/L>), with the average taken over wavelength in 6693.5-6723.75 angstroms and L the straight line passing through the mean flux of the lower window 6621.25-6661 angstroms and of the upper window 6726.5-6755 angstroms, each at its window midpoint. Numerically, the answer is 0.09 mag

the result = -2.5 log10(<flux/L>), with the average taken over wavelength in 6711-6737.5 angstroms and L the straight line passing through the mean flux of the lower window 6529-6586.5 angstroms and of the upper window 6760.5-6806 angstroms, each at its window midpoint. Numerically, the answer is 0.15 mag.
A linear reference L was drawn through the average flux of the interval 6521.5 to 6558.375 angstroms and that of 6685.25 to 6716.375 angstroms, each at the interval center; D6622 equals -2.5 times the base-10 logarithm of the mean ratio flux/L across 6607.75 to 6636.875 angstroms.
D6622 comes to -0.036 mag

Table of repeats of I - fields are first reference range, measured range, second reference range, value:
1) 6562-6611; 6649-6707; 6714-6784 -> -0.06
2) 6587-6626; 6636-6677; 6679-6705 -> -0.03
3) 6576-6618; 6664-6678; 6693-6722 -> -0.07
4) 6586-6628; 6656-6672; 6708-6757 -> -0.08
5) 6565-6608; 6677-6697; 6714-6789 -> -0.03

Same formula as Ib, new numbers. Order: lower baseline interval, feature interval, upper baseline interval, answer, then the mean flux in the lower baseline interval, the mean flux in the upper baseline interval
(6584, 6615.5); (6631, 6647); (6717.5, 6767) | -0.08 mag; 7.41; 7.44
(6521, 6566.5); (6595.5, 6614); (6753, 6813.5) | 0.07 mag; 7.95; 7.9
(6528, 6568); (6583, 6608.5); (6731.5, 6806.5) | 0.08 mag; 7.87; 7.79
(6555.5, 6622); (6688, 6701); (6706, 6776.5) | -0.06 mag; 7.7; 7.4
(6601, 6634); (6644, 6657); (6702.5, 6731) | -0.07 mag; 7.98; 6.87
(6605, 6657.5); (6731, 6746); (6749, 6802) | 0.00 mag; 8.05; 7.77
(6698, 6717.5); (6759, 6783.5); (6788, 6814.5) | 0.01 mag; 7.41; 8.06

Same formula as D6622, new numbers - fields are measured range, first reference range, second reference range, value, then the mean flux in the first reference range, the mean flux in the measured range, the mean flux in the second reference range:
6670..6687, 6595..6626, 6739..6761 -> 0.008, 7.72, 7.68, 7.76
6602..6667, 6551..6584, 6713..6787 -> -0.046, 7.84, 8.02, 7.44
